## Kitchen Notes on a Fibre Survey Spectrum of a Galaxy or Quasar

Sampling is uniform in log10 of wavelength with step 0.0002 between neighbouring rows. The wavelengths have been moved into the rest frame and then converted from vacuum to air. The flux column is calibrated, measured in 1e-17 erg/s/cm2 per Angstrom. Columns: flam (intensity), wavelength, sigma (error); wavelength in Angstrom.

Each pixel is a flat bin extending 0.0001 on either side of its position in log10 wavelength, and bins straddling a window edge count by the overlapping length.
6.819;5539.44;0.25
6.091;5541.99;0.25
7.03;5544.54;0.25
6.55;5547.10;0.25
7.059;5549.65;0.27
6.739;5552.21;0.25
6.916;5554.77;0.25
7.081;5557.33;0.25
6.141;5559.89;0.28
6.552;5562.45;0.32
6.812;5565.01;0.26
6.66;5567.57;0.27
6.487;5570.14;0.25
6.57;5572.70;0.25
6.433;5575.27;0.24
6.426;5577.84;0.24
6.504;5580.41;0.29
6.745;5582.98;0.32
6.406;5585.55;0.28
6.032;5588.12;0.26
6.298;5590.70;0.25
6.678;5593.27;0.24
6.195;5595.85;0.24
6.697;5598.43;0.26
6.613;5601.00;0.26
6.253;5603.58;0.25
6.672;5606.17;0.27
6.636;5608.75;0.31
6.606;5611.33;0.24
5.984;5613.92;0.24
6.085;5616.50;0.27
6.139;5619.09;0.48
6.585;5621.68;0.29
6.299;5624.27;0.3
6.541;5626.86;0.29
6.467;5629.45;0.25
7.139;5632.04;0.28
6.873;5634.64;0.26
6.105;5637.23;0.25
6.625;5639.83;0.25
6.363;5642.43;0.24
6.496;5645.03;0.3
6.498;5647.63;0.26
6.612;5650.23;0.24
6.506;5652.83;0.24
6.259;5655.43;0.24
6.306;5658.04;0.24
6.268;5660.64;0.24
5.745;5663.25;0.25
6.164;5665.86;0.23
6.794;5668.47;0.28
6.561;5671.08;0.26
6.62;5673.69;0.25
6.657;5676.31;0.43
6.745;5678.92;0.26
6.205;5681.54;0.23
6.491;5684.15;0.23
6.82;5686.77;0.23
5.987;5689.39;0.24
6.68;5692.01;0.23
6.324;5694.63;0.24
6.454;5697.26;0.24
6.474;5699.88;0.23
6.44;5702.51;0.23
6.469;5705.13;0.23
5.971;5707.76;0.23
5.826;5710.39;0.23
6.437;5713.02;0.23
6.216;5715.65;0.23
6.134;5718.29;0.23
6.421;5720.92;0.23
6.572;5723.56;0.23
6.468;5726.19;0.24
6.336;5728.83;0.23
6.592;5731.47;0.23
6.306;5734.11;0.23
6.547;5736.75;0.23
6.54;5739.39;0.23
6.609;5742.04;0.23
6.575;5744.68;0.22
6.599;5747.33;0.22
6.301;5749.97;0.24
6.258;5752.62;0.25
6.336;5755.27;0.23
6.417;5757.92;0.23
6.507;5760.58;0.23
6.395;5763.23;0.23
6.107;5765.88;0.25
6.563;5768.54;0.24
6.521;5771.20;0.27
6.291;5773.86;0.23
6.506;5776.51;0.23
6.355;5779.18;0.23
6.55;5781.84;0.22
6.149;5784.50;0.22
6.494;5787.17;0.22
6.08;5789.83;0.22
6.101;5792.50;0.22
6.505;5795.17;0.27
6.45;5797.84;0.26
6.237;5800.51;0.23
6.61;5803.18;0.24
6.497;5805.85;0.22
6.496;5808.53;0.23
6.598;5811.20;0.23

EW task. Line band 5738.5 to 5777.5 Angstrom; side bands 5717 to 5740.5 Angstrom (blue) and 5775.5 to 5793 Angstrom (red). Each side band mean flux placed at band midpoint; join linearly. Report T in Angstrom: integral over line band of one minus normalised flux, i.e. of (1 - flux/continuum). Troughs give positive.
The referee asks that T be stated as -0.3 Angstrom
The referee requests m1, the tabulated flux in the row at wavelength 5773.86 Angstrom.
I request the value 6.291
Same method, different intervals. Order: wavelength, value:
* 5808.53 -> 6.496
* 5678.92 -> 6.745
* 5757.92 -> 6.417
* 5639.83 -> 6.625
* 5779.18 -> 6.355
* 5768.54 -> 6.563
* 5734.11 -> 6.306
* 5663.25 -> 5.745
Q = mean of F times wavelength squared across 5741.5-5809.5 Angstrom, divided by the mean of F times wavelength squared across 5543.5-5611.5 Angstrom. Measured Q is 1.0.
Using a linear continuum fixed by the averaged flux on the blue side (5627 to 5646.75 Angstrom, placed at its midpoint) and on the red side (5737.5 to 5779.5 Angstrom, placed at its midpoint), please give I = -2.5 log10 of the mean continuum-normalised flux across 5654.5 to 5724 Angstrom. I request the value 0.02 mag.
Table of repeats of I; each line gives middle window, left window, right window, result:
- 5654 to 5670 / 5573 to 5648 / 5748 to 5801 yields 0.03 mag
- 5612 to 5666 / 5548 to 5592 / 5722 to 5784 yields 0.02 mag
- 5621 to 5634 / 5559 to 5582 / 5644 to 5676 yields -0.03 mag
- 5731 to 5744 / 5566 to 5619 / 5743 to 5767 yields -0.02 mag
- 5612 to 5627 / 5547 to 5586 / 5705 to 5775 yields 0.05 mag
